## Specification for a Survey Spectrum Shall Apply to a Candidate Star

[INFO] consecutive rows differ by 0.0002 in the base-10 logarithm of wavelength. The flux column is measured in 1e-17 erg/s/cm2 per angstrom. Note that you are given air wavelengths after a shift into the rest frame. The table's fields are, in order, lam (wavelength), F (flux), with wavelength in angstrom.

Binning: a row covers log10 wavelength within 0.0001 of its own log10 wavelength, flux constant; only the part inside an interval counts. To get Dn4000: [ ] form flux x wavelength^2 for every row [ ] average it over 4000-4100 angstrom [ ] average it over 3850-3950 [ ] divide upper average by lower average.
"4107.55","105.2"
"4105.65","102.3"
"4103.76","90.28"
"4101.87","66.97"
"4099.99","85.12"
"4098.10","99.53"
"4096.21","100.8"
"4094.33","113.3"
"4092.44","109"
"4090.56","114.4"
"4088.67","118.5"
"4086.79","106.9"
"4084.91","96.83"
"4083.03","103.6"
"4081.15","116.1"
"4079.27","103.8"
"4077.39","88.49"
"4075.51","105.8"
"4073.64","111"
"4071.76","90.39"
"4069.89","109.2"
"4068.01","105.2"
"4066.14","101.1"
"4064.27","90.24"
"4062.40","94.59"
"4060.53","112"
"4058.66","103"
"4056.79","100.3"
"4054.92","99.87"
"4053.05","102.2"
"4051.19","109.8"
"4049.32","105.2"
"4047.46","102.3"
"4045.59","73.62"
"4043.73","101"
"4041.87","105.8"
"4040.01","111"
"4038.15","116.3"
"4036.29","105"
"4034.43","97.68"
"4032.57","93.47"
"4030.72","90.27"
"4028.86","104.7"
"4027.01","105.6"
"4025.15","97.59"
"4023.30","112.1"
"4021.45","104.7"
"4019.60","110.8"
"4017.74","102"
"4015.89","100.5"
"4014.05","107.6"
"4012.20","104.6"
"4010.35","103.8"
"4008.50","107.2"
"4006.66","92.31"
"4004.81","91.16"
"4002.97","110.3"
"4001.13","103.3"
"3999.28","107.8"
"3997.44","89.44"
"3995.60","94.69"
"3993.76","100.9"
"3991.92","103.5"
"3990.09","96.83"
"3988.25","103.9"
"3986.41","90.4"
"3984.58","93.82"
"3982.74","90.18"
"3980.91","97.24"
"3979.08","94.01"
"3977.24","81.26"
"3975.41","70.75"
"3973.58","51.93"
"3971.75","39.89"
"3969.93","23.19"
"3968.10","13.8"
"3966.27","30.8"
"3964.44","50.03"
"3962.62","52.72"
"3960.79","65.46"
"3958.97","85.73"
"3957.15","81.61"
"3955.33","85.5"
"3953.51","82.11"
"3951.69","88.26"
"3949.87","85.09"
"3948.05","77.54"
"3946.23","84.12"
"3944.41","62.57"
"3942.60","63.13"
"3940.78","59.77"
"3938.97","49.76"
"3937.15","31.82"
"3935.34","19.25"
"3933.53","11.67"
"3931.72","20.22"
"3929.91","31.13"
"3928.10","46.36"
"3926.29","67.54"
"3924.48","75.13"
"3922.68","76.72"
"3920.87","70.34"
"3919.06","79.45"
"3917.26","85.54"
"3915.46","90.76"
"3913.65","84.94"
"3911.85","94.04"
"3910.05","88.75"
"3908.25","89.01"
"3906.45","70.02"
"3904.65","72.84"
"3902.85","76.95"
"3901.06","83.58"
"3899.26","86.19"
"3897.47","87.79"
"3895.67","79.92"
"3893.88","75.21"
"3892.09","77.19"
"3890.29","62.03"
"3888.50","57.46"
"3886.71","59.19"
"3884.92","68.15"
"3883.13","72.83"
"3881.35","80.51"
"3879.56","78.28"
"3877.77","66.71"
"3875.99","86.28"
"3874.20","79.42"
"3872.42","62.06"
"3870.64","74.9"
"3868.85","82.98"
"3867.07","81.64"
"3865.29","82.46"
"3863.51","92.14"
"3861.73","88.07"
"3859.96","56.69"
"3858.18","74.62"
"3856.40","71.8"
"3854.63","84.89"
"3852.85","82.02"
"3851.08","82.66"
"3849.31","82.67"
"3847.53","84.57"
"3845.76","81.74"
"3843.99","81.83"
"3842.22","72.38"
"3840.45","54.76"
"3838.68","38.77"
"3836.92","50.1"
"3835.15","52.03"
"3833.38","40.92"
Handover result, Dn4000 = 1.6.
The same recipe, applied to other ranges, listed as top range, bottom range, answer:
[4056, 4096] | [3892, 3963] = 1.61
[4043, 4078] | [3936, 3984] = 1.62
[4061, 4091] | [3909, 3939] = 1.85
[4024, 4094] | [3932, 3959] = 1.73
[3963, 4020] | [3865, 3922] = 1.16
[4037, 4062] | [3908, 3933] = 1.57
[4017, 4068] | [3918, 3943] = 2.15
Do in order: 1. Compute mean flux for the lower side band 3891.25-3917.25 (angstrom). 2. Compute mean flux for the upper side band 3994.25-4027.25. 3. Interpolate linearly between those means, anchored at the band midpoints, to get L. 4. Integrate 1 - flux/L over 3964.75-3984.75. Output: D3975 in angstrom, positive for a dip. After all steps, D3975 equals 7.3 angstrom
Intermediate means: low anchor 82.8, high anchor 102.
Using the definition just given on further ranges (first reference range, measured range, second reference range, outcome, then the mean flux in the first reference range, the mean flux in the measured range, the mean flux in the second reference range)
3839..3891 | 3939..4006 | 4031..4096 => 9.7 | 75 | 77.6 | 103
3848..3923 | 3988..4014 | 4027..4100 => -1.9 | 78.1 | 101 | 103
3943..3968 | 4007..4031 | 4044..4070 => -4.1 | 69.6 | 104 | 100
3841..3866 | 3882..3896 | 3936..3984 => 1.1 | 79.5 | 68.8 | 65.3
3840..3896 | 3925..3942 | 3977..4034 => 9.4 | 75.7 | 38.8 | 99.8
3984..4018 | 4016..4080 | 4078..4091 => 1.6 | 100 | 102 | 108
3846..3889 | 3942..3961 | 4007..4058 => 2.3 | 76.6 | 79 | 103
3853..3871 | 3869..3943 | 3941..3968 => 6.3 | 79.2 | 68.2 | 69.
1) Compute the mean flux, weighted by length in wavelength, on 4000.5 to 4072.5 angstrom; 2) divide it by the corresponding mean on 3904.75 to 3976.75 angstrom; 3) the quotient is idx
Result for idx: 1.63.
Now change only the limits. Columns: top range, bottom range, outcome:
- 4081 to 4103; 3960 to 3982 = 1.82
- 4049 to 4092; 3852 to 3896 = 1.38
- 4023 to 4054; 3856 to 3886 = 1.33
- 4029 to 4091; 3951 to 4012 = 1.26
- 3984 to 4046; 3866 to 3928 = 1.32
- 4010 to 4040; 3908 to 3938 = 1.68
